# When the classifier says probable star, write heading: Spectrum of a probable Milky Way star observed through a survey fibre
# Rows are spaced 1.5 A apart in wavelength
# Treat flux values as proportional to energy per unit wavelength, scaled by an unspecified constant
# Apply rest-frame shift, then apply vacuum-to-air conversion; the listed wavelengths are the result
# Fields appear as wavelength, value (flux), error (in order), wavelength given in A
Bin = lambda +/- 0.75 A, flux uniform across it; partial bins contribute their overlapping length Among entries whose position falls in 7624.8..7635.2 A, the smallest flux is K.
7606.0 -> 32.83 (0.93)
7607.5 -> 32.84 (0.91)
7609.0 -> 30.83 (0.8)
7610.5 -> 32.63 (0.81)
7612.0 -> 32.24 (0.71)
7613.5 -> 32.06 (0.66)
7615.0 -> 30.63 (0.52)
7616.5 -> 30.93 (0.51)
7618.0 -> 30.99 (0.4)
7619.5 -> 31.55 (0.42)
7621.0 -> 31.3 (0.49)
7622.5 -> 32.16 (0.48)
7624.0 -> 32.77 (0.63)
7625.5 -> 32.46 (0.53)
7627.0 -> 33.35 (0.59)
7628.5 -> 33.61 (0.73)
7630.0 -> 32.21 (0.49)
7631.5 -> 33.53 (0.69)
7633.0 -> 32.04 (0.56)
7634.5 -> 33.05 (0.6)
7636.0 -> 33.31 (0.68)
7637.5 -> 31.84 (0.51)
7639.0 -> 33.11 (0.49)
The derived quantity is 32.04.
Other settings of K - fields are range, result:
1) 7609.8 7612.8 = 32.24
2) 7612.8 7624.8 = 30.63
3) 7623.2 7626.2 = 32.46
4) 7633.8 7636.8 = 33.05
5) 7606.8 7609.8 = 30.83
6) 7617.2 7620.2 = 30.99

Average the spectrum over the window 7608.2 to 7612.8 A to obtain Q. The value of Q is 31.9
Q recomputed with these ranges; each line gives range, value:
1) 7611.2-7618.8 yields 31.4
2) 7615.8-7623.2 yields 31.4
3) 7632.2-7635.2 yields 32.6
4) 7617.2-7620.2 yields 31.3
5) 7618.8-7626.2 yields 32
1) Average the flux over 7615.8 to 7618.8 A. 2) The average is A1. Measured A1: 31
